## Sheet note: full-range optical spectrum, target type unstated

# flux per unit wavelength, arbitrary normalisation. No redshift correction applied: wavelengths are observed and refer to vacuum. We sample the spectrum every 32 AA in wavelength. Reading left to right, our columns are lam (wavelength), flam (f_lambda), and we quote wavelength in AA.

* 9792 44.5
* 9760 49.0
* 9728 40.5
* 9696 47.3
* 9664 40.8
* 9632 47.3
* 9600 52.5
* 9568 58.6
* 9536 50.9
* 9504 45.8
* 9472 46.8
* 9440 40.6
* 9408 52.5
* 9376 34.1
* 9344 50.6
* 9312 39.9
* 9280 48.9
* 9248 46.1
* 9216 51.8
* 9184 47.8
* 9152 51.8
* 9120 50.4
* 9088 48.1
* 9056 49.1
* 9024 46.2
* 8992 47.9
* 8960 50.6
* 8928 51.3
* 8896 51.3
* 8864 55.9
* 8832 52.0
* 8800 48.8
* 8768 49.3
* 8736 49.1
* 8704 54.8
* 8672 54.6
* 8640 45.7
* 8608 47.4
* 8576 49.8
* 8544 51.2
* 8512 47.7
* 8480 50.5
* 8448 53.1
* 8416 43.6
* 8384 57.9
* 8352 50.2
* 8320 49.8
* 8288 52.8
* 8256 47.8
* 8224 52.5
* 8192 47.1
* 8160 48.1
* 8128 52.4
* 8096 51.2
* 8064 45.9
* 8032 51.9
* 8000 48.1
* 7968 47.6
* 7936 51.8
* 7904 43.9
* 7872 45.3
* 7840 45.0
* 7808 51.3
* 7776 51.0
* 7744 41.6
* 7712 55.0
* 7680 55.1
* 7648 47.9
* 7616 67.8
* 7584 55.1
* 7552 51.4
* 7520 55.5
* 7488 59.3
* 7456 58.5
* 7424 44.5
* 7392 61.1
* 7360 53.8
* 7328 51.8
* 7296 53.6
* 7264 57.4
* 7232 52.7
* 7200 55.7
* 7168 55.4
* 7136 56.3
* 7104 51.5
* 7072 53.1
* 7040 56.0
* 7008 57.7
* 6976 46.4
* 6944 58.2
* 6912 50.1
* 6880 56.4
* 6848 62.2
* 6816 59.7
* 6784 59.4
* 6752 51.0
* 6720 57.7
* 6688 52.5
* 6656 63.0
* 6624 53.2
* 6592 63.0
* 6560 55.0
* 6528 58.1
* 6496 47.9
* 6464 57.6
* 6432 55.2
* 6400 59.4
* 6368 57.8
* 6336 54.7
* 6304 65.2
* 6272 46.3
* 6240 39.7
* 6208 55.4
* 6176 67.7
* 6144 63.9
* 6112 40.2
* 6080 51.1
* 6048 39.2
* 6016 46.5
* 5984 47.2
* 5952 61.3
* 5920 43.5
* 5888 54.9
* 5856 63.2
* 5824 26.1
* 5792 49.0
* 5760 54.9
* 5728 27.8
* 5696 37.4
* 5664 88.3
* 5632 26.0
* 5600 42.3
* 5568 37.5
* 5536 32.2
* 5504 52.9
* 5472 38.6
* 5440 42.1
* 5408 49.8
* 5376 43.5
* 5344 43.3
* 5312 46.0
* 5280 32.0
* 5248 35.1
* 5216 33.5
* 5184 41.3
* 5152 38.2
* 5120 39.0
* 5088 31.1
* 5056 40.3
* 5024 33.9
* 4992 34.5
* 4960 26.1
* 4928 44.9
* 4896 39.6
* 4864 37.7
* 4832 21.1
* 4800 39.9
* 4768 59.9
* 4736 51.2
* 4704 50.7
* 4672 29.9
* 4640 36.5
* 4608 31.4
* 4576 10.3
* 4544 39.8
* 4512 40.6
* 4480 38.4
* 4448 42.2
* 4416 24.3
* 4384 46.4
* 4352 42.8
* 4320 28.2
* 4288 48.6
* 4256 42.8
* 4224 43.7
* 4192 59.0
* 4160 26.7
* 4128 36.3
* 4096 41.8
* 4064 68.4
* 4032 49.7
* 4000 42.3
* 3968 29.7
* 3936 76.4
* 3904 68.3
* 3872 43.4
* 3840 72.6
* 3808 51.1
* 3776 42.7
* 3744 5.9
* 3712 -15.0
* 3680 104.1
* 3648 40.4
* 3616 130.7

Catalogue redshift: 0.521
